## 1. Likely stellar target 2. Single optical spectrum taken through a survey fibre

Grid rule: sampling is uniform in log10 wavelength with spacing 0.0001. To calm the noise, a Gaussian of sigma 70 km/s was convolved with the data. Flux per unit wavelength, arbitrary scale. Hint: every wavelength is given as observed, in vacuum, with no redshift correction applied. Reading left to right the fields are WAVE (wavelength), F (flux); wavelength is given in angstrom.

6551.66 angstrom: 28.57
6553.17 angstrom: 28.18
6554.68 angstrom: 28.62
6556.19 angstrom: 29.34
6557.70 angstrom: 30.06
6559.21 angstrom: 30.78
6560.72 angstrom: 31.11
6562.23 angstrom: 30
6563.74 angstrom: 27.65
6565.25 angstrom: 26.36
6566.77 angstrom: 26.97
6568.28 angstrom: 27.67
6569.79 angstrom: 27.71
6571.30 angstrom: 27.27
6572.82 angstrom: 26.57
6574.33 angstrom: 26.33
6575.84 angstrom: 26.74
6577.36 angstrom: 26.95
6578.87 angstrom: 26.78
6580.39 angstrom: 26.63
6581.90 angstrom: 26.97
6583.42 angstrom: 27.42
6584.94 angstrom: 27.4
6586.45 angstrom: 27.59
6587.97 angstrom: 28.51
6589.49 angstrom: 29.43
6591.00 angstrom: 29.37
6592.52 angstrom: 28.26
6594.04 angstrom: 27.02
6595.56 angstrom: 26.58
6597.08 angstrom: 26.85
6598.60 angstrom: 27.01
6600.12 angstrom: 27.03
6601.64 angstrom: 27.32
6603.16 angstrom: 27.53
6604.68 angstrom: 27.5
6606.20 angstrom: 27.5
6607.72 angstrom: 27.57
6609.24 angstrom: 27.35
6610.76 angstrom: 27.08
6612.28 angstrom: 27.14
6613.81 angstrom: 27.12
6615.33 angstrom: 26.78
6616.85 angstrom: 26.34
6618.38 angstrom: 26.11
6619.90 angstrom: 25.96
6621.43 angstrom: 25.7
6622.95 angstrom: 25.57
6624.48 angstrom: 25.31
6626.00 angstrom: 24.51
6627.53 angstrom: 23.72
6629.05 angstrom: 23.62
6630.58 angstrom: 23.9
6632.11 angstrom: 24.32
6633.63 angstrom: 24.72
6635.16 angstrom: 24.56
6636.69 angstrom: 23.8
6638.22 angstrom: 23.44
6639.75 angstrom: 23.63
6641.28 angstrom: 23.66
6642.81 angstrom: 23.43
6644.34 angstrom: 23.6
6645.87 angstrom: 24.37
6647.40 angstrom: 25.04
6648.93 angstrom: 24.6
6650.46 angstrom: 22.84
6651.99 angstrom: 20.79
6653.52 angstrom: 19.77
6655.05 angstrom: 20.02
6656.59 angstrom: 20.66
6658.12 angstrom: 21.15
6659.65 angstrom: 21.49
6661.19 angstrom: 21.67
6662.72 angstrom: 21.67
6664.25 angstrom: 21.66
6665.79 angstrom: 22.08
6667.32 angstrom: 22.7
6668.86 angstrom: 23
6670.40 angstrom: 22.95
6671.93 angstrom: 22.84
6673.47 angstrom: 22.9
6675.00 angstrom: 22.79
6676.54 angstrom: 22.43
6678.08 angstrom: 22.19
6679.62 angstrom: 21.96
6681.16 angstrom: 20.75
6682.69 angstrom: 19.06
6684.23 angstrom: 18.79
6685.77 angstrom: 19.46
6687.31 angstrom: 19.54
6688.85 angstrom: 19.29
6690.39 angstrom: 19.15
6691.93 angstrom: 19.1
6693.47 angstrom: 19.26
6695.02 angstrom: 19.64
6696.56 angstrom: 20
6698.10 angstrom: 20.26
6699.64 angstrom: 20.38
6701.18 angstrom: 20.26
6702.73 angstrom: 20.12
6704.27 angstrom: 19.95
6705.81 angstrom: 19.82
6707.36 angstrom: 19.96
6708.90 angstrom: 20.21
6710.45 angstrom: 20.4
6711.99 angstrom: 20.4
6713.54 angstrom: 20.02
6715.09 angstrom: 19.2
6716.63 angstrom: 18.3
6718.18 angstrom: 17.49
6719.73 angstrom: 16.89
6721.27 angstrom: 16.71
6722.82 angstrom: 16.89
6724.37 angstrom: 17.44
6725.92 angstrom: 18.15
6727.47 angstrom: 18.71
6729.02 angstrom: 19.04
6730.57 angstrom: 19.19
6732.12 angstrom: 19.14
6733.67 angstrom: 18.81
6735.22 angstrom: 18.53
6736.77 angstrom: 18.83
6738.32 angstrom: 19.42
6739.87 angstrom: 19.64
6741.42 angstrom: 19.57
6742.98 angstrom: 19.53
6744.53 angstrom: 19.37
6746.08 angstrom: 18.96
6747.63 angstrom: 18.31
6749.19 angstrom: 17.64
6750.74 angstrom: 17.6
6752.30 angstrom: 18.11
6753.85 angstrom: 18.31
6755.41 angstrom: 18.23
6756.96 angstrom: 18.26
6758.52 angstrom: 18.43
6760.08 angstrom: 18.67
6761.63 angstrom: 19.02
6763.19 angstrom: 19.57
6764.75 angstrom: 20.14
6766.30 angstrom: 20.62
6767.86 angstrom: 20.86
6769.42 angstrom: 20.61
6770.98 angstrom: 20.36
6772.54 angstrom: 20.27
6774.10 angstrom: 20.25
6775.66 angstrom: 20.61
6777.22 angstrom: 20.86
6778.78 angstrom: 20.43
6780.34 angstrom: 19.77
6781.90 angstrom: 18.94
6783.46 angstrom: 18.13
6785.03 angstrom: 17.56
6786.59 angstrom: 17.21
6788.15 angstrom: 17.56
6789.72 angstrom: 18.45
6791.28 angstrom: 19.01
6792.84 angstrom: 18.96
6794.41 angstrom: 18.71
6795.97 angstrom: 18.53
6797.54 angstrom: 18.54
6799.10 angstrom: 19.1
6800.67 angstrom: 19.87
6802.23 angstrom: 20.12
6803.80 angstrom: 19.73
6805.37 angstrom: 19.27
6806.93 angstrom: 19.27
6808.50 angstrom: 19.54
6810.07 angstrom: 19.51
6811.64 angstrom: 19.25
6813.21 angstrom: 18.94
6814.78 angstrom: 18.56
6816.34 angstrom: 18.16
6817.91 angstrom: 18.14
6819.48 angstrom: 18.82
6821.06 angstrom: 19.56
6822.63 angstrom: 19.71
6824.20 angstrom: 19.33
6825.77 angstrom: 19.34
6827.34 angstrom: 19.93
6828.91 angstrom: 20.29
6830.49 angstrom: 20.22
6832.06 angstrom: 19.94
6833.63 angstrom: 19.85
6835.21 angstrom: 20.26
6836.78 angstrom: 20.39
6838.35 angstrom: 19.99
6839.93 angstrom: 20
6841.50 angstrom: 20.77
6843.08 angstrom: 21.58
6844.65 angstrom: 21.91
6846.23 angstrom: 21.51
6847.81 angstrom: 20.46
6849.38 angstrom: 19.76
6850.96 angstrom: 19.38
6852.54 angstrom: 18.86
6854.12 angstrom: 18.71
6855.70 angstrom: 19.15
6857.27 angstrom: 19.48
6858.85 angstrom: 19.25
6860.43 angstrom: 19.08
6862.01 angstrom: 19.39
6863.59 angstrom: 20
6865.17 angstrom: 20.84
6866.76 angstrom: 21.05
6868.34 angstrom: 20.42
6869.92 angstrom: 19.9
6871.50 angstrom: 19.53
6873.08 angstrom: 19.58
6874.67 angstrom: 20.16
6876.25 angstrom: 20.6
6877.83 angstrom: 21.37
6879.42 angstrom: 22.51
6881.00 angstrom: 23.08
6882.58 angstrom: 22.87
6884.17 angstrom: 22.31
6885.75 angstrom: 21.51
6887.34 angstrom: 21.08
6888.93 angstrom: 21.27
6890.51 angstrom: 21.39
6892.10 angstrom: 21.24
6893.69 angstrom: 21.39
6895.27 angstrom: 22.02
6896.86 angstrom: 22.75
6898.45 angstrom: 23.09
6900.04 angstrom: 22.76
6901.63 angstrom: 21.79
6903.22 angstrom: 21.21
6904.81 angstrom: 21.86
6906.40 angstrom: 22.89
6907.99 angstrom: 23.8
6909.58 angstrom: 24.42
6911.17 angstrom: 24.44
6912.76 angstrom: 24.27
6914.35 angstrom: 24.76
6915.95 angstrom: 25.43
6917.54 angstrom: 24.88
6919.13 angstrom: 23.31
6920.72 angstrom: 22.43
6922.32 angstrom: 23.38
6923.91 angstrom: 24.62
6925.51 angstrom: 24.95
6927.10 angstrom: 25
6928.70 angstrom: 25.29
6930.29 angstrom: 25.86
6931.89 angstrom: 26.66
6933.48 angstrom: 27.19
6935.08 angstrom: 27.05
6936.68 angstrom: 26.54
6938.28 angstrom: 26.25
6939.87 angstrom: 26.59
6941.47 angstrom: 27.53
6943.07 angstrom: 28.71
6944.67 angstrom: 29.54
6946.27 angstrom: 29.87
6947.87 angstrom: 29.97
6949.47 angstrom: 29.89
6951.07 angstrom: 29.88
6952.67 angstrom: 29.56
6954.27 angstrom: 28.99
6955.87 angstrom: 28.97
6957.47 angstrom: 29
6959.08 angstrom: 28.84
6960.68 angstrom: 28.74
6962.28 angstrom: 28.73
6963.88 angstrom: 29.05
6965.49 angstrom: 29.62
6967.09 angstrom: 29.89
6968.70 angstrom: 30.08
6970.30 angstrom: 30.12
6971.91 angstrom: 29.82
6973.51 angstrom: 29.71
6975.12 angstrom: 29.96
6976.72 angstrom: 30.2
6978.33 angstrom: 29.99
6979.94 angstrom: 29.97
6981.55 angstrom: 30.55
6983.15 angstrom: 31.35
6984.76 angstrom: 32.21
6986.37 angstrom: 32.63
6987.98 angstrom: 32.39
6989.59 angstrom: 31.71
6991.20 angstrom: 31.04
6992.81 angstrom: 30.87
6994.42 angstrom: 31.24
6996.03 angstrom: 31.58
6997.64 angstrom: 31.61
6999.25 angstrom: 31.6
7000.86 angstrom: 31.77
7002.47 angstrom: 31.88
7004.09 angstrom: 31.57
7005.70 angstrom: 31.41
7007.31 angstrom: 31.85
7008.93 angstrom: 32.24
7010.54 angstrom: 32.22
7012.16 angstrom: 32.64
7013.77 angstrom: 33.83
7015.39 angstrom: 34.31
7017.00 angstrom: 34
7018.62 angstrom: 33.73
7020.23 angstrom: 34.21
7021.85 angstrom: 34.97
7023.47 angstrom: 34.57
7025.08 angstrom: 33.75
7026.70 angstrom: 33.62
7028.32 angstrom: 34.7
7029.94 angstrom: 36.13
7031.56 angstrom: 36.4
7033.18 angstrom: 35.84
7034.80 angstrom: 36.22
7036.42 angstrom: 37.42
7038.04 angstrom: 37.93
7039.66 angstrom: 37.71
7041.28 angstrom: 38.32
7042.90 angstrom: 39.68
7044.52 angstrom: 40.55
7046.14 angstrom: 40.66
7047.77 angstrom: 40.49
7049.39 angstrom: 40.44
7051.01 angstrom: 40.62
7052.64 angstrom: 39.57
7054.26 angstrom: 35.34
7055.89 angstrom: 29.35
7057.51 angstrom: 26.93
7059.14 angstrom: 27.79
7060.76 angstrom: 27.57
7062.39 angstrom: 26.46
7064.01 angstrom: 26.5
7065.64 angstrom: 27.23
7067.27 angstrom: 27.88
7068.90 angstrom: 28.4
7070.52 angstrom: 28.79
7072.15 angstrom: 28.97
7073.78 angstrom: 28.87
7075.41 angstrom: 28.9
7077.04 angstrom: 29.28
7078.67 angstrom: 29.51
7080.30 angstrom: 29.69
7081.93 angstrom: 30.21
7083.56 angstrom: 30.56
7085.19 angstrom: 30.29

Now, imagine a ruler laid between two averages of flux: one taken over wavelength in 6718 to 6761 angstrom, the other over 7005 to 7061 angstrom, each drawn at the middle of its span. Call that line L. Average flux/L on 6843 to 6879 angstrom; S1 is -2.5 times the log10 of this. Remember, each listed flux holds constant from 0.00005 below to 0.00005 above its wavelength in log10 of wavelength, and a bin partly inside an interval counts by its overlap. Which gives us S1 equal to 0.25 mag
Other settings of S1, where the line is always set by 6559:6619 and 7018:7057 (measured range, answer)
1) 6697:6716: 0.43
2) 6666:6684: 0.31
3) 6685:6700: 0.45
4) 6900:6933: 0.38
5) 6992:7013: 0.14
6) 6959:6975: 0.19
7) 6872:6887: 0.48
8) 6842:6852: 0.50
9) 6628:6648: 0.19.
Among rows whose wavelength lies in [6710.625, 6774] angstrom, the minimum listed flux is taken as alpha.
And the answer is 16.71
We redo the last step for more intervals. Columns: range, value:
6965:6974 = 29.62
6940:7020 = 27.53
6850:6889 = 18.71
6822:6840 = 19.33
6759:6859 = 17.21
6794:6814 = 18.53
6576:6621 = 25.96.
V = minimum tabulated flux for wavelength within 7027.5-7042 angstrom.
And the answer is 34.7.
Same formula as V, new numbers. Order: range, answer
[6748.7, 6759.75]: 17.6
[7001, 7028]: 31.41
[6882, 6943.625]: 21.08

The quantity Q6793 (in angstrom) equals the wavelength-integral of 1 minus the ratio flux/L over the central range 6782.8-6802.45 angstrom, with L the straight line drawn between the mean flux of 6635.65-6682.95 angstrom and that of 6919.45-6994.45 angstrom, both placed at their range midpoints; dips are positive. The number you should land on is 5.20 angstrom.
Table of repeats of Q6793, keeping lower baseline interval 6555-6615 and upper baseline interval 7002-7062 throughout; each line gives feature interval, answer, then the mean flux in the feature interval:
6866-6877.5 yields 4.30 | 20.2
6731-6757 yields 9.89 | 18.7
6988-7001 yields 1.05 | 31.5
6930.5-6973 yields 6.15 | 28.7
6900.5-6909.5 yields 2.83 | 22.5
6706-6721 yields 5.34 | 19.1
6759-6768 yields 3.20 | 19.7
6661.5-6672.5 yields 2.52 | 22.4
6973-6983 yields 1.12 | 30.2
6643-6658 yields 3.31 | 22.4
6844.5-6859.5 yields 5.72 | 19.8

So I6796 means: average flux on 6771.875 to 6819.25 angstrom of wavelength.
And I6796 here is 19.1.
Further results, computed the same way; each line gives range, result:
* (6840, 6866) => 20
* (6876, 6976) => 25.6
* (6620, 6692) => 22.5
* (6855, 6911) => 21.3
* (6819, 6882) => 20.2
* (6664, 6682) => 22.4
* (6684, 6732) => 19.2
